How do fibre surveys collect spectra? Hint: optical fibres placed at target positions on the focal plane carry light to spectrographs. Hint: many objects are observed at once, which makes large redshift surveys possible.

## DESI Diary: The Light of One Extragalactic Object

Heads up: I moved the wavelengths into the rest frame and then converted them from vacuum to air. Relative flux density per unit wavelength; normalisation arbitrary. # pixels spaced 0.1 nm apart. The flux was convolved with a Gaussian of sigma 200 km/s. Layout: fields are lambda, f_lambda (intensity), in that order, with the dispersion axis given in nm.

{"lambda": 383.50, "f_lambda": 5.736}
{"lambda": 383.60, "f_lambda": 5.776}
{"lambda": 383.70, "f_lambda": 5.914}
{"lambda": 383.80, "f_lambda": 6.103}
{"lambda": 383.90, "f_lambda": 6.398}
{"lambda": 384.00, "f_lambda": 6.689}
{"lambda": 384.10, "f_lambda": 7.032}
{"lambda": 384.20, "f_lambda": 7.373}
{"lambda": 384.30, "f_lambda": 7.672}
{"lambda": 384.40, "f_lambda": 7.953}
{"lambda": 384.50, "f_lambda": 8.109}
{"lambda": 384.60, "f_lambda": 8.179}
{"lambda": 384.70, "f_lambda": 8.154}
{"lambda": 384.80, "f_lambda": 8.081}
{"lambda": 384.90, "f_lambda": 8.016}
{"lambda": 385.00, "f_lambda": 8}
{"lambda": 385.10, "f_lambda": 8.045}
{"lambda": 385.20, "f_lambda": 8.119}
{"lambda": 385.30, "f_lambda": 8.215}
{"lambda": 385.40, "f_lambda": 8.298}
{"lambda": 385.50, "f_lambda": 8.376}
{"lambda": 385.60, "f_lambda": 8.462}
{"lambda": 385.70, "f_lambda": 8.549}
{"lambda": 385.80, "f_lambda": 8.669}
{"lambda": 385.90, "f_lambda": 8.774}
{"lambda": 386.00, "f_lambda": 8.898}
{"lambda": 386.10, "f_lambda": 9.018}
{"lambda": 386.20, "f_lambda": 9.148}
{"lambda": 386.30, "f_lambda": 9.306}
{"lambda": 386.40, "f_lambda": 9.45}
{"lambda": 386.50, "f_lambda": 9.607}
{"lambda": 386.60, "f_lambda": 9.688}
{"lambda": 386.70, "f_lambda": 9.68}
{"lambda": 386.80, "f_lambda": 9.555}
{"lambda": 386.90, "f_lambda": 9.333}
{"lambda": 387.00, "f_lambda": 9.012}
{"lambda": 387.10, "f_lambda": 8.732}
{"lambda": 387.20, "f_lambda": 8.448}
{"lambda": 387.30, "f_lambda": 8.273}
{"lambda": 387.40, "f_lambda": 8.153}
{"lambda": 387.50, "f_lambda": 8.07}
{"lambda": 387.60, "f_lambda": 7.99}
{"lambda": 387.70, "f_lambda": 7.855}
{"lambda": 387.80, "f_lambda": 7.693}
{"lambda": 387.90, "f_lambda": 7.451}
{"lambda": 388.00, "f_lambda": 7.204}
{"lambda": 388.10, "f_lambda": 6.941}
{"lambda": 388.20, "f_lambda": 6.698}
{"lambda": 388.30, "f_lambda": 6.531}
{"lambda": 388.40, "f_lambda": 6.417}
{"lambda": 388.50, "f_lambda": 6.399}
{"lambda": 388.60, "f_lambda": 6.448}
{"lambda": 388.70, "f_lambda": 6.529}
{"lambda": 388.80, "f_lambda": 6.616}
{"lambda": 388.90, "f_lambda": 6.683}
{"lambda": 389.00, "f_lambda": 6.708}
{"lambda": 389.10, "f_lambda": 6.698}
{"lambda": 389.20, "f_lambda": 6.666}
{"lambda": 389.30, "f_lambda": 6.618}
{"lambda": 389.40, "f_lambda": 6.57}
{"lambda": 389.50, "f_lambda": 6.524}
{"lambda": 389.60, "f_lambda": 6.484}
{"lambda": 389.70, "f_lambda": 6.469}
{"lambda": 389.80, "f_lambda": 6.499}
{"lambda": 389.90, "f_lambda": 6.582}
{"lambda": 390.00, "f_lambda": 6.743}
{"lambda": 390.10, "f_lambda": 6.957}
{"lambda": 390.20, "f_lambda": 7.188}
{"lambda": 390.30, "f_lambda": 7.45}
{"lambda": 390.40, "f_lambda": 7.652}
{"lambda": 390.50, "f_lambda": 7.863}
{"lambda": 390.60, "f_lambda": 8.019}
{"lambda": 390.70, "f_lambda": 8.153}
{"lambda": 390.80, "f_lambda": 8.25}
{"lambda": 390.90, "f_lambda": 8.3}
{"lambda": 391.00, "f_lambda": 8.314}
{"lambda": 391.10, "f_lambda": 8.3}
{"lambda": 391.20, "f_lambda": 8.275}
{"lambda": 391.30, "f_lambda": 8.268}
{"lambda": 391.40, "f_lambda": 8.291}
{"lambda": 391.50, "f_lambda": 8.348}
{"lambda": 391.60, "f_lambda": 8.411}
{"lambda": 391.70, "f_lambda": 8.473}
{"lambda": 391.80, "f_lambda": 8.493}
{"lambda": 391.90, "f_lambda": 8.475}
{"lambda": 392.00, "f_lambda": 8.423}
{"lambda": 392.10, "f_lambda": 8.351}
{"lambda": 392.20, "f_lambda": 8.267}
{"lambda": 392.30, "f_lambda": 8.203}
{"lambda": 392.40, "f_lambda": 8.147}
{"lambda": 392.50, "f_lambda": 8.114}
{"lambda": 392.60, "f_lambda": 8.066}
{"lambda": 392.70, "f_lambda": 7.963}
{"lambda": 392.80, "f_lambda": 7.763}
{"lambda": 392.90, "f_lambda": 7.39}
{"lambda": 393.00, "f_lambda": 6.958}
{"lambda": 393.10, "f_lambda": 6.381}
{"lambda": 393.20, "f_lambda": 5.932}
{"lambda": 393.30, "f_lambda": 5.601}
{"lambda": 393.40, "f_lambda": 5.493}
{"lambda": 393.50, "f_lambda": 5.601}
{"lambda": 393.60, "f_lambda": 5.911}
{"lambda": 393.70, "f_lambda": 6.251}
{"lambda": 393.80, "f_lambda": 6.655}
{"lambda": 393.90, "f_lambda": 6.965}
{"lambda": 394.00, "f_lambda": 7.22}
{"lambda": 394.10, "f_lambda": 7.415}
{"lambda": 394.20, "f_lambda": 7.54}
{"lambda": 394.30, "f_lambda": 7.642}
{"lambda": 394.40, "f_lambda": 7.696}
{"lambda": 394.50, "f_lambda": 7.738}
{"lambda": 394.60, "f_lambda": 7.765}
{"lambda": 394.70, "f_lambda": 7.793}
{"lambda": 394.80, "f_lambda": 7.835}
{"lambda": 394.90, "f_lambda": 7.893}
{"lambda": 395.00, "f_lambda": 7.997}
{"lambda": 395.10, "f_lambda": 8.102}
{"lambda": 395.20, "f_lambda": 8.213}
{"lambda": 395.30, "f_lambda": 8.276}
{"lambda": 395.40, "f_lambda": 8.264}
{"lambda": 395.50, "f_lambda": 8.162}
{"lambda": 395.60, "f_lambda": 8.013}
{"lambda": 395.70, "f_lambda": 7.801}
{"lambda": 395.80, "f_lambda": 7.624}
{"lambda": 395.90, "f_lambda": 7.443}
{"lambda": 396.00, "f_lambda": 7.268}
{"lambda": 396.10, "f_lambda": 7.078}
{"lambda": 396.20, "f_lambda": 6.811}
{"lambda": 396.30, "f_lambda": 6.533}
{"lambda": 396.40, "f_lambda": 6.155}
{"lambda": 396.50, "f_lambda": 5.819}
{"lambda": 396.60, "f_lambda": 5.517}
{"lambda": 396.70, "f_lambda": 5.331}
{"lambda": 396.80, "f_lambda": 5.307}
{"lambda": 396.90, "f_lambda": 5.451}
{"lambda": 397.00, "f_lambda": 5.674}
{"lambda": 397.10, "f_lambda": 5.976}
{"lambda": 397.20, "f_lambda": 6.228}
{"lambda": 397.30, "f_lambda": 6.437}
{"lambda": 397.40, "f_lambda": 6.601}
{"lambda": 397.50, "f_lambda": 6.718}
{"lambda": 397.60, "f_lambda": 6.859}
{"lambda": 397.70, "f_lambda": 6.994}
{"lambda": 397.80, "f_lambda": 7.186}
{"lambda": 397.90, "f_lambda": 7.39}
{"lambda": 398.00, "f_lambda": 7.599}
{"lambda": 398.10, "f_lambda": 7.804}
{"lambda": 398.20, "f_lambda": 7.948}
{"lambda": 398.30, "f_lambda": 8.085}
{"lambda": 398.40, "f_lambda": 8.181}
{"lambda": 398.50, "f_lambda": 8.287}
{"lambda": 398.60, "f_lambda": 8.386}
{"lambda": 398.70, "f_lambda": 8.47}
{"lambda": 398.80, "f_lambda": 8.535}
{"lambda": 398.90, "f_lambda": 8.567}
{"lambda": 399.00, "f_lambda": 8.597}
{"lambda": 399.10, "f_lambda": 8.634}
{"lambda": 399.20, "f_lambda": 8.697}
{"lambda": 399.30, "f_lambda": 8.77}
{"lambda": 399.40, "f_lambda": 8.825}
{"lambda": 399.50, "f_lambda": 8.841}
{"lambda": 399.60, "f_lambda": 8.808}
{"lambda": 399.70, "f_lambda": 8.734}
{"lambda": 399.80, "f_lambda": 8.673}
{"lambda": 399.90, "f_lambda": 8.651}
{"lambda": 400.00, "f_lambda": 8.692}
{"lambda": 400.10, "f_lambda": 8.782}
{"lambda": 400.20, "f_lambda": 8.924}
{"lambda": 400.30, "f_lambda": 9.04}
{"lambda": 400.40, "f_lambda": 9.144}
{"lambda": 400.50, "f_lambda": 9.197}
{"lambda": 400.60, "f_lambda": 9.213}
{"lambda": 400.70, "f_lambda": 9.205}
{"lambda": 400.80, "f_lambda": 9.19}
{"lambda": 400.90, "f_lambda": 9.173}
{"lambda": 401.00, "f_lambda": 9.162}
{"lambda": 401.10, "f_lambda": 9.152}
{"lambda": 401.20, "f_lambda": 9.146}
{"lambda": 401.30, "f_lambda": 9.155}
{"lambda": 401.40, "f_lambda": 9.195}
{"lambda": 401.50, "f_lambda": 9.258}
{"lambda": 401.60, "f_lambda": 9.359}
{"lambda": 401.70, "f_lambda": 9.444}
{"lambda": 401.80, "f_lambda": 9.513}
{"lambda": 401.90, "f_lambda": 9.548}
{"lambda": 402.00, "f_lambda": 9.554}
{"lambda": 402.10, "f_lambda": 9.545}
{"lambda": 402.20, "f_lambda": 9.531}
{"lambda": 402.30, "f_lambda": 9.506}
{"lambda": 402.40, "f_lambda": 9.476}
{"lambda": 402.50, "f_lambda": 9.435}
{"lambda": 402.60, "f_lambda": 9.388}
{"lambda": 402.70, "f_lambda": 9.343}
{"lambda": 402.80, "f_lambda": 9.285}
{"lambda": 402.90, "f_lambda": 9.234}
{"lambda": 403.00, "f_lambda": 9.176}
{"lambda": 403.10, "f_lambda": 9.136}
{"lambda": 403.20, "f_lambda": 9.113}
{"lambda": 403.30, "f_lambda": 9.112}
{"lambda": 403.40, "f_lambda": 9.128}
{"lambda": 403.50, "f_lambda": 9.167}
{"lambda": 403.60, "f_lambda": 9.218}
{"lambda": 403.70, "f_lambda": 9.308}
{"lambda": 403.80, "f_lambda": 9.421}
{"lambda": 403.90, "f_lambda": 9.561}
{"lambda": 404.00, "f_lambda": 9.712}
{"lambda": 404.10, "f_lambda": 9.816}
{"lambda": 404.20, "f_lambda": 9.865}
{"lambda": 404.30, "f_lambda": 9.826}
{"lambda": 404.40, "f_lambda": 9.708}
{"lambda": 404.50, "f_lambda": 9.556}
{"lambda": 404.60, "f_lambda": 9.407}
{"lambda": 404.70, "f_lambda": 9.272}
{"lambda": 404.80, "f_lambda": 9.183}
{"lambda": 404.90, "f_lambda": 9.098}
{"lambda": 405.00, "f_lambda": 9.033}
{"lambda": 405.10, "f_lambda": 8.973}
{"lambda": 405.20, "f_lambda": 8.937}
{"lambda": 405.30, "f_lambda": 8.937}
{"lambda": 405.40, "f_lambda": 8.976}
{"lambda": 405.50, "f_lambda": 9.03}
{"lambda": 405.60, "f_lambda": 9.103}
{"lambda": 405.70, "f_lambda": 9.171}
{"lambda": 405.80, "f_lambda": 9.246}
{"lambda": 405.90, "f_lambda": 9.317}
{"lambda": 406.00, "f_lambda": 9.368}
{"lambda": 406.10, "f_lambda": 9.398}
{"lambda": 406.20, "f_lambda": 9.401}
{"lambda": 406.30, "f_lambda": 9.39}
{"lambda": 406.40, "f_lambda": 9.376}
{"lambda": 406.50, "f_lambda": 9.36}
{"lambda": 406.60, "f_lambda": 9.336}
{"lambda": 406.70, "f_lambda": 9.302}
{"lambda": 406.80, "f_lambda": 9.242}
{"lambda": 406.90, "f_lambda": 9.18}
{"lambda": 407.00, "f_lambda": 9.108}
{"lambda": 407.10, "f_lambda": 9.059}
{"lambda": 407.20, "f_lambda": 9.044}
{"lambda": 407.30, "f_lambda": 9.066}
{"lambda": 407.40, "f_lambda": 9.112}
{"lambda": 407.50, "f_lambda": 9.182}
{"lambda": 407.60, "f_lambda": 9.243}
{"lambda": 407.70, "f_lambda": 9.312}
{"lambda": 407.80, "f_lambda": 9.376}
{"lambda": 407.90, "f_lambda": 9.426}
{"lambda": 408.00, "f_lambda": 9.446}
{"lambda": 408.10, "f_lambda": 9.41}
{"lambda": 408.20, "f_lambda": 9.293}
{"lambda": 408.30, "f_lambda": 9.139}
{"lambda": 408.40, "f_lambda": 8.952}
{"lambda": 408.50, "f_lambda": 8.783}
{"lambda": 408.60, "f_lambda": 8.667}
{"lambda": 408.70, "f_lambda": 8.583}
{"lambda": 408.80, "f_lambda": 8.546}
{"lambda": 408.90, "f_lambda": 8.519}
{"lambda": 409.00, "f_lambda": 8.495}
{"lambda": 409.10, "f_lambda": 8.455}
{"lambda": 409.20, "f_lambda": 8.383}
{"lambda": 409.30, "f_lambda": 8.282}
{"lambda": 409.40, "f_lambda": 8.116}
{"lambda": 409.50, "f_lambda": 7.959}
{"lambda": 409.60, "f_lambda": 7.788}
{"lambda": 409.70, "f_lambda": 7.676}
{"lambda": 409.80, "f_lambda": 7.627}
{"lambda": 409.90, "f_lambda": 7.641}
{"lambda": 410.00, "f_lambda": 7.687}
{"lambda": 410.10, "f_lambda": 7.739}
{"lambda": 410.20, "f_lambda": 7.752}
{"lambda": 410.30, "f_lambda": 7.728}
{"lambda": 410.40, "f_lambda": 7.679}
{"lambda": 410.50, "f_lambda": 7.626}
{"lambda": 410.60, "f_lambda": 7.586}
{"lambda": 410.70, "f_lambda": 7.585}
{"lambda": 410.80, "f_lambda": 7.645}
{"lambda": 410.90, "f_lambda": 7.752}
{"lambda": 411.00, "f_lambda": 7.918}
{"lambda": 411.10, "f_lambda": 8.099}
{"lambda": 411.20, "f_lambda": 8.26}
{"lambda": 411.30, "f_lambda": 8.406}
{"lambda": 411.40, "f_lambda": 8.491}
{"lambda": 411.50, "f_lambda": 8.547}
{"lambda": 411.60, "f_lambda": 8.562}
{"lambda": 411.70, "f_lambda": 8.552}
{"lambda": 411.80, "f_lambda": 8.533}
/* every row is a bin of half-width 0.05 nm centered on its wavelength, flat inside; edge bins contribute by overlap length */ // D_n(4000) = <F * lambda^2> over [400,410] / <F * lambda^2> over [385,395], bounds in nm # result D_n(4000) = 1.3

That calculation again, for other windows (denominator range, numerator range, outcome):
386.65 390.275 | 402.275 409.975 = 1.36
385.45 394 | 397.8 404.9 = 1.25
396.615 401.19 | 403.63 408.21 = 1.20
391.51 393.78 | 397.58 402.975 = 1.24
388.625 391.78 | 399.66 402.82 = 1.32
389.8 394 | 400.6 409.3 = 1.31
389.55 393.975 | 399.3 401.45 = 1.26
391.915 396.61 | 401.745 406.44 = 1.34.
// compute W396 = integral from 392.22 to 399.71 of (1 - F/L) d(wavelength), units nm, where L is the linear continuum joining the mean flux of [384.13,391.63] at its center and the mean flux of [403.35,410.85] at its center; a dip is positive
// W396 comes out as 0.83 nm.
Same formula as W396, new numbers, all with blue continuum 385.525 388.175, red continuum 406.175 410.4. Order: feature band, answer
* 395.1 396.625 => 0.234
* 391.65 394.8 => 0.456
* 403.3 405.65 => -0.164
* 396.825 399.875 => 0.333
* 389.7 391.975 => 0.202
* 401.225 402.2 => -0.080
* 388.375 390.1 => 0.406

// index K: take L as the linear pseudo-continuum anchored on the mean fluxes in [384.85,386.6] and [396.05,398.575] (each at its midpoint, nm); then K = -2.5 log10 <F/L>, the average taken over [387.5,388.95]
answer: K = 0.18 mag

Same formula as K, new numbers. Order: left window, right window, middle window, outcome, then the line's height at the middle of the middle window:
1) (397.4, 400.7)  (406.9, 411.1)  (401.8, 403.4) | -0.12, 8.38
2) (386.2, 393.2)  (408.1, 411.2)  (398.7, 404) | -0.15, 7.98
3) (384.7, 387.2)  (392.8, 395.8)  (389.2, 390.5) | 0.18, 8.07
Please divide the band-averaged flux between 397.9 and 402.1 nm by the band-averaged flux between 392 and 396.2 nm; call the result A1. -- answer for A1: 1.2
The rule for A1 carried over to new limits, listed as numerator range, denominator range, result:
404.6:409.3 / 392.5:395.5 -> 1.25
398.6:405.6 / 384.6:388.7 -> 1.11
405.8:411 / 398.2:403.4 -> 0.96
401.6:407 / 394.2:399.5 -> 1.25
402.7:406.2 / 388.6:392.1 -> 1.24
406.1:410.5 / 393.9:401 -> 1.12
